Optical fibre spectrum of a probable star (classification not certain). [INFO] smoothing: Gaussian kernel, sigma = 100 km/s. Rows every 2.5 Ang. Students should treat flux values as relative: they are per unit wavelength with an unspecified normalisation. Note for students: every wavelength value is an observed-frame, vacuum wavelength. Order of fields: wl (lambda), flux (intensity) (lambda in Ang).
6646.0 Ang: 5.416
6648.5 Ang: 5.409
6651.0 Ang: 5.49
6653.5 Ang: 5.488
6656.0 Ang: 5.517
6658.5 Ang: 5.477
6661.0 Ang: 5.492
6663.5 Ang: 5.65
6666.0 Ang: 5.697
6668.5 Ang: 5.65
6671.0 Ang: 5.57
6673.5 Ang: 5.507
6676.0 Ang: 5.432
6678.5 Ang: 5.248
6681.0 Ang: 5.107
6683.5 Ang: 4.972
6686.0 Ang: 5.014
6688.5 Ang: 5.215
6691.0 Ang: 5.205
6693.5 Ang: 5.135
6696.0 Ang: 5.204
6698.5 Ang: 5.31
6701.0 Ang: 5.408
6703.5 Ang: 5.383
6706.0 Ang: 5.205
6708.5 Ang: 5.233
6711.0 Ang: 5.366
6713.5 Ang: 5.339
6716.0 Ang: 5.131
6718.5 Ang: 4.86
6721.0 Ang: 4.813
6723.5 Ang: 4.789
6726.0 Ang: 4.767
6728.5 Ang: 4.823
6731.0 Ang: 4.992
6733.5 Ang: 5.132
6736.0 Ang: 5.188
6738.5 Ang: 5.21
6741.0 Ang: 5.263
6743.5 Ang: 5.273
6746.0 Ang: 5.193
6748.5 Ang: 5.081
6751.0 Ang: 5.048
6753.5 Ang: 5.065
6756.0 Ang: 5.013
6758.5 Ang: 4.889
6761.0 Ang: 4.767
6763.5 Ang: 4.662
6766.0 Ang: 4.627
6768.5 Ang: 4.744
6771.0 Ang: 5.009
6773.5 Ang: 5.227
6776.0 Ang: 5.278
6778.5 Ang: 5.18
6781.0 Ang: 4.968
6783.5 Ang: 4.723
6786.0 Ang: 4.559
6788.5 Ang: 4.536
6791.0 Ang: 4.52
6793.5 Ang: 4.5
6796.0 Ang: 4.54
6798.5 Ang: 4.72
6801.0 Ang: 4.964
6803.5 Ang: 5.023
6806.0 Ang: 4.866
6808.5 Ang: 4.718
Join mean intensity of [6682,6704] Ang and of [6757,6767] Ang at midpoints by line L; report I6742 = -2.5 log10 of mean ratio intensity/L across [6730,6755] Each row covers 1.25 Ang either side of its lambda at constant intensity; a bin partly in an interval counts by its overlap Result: -0.059 mag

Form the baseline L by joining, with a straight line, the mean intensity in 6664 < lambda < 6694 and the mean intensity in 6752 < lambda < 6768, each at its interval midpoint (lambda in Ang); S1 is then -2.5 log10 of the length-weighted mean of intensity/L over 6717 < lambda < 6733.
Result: 0.04 mag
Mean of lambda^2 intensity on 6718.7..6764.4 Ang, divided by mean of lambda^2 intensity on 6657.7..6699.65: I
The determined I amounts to 0.95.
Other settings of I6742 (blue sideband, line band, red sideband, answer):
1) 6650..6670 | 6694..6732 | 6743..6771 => 0.02 mag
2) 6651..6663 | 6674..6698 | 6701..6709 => 0.04 mag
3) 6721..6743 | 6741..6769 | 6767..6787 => 0.01 mag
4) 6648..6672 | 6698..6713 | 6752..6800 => -0.01 mag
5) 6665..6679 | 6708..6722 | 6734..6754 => 0.04 mag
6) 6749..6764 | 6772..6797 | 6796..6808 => 0.02 mag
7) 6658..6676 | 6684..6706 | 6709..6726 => 0.01 mag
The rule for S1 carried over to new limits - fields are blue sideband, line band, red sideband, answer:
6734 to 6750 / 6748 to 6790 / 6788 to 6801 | -0.002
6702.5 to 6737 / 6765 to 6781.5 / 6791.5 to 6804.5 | -0.039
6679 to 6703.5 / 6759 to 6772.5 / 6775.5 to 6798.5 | 0.013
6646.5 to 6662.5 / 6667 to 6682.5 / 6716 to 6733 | -0.023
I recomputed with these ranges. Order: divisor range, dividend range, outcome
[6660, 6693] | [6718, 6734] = 0.92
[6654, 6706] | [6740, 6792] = 0.94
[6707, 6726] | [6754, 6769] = 0.96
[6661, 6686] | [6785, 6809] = 0.90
